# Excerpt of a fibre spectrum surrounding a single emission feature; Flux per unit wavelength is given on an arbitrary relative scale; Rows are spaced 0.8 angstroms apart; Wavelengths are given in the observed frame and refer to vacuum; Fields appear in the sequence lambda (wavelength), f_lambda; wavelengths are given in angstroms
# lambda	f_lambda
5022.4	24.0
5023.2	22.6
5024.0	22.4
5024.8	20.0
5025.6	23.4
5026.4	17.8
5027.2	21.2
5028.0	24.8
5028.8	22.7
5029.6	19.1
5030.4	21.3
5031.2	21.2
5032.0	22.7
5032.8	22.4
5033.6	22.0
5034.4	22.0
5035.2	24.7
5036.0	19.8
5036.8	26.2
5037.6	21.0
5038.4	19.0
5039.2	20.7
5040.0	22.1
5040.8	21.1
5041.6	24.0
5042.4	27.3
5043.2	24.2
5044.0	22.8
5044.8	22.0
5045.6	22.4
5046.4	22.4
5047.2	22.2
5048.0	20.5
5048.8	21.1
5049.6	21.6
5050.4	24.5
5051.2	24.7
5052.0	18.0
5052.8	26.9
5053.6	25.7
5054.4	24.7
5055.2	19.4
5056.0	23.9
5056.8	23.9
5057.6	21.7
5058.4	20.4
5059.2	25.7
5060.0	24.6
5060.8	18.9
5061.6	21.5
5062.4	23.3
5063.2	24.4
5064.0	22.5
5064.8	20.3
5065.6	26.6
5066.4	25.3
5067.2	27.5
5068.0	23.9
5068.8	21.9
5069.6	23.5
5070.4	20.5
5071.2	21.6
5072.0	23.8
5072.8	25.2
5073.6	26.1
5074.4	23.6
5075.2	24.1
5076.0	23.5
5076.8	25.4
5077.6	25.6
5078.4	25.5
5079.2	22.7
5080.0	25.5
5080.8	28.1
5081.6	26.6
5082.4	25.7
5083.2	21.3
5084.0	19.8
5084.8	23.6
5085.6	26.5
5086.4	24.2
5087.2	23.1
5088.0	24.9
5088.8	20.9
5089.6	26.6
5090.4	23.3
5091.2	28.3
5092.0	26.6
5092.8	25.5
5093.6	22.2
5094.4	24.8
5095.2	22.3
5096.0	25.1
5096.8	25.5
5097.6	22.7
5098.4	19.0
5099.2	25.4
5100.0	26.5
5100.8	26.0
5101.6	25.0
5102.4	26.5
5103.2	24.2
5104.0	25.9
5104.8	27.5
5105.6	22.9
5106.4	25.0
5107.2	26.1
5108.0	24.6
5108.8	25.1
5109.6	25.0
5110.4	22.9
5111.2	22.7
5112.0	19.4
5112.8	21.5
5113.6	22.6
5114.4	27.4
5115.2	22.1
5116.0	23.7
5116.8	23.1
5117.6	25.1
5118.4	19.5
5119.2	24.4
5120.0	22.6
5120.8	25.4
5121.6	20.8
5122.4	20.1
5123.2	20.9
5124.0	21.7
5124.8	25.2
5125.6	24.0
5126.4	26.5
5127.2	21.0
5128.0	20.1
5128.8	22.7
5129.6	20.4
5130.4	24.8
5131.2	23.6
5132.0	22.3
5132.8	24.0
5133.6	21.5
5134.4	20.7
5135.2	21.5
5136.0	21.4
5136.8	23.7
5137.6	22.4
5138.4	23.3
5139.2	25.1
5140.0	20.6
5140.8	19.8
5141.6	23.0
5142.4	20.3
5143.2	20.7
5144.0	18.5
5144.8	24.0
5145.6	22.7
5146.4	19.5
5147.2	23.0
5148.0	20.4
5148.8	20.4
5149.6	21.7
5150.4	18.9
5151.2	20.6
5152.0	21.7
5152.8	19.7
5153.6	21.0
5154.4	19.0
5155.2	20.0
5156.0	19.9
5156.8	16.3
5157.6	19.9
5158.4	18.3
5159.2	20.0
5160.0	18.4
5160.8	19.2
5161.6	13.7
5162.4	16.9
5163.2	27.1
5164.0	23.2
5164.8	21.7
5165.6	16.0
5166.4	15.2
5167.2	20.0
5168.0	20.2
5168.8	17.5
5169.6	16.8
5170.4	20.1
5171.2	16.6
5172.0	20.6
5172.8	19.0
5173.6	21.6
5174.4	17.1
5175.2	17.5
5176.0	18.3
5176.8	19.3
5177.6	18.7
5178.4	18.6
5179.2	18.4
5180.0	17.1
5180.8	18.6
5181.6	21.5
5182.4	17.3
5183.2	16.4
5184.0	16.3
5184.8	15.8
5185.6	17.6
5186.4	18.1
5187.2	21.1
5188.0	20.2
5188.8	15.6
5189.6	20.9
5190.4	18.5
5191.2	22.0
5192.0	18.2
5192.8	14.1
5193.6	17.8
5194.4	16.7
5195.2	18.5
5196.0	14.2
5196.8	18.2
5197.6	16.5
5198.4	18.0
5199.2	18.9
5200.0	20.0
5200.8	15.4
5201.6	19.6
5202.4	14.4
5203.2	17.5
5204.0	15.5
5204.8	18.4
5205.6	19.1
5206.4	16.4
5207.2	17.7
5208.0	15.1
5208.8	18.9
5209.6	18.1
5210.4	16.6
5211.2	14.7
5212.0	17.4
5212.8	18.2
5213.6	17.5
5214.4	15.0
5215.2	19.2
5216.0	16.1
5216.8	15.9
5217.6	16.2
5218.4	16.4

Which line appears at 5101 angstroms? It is C III]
